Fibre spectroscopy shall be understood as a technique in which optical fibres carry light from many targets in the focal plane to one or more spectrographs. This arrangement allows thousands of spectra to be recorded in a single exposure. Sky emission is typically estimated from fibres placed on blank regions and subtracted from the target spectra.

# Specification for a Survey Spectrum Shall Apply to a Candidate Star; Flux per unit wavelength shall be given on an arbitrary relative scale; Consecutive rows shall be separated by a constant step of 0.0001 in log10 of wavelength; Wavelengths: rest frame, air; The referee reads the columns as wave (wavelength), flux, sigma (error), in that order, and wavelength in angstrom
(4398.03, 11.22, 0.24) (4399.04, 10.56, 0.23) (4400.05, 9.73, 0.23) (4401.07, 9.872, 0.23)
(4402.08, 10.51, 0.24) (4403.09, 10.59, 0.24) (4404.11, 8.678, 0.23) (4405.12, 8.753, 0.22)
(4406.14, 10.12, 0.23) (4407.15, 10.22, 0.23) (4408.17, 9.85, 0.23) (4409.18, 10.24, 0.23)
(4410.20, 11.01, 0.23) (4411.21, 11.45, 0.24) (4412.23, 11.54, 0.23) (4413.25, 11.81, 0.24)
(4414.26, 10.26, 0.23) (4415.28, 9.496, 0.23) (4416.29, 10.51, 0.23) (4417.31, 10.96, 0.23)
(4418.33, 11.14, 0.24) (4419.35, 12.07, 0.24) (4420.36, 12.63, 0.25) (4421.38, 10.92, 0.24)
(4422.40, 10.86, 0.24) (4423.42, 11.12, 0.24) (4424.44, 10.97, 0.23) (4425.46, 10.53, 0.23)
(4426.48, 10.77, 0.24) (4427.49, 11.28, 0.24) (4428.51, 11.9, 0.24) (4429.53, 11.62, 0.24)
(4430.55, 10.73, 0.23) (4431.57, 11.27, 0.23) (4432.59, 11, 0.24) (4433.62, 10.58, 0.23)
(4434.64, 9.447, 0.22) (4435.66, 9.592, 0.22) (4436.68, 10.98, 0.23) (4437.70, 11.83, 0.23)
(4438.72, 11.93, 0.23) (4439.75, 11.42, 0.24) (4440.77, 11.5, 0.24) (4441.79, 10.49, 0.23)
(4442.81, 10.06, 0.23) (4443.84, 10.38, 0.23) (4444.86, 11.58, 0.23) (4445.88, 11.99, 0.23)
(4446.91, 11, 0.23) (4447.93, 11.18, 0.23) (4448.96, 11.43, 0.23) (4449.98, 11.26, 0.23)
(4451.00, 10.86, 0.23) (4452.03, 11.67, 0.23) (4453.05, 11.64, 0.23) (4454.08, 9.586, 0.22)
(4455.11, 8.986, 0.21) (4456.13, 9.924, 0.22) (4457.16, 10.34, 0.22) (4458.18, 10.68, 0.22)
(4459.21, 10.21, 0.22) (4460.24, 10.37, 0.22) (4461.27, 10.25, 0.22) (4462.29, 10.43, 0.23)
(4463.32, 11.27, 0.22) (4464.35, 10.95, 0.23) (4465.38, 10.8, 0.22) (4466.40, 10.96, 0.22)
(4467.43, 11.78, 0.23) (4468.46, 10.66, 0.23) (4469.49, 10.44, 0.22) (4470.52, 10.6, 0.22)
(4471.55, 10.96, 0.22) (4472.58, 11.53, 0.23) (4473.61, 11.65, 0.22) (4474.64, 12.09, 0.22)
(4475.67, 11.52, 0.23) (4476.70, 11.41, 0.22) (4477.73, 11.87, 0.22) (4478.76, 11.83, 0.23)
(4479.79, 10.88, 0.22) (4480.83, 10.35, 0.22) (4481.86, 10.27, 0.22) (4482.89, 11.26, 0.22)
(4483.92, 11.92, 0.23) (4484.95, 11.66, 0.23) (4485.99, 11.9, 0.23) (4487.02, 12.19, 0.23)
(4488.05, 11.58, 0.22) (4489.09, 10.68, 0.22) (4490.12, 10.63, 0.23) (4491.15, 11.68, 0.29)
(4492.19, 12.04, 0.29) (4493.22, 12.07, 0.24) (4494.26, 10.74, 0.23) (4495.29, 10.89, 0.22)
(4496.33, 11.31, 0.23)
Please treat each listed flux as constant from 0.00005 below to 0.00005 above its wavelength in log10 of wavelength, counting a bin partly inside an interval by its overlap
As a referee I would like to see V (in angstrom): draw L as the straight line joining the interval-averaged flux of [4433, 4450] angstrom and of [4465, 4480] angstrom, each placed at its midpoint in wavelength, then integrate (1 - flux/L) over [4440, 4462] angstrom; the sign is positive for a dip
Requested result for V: 0.6 angstrom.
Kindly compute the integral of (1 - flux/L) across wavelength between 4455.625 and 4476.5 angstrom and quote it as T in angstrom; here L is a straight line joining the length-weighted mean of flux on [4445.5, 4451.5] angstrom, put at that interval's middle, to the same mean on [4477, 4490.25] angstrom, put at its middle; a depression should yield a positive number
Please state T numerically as 0.8 angstrom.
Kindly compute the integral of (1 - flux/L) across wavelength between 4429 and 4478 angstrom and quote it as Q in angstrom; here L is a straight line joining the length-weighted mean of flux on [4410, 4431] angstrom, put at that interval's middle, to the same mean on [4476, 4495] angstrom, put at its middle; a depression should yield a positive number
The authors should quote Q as 1.4 angstrom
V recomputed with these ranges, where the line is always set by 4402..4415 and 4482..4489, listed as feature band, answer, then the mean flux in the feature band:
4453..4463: 0.9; 10.2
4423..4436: -0.2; 10.8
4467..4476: 0.1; 11.2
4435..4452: -0.3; 11.1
